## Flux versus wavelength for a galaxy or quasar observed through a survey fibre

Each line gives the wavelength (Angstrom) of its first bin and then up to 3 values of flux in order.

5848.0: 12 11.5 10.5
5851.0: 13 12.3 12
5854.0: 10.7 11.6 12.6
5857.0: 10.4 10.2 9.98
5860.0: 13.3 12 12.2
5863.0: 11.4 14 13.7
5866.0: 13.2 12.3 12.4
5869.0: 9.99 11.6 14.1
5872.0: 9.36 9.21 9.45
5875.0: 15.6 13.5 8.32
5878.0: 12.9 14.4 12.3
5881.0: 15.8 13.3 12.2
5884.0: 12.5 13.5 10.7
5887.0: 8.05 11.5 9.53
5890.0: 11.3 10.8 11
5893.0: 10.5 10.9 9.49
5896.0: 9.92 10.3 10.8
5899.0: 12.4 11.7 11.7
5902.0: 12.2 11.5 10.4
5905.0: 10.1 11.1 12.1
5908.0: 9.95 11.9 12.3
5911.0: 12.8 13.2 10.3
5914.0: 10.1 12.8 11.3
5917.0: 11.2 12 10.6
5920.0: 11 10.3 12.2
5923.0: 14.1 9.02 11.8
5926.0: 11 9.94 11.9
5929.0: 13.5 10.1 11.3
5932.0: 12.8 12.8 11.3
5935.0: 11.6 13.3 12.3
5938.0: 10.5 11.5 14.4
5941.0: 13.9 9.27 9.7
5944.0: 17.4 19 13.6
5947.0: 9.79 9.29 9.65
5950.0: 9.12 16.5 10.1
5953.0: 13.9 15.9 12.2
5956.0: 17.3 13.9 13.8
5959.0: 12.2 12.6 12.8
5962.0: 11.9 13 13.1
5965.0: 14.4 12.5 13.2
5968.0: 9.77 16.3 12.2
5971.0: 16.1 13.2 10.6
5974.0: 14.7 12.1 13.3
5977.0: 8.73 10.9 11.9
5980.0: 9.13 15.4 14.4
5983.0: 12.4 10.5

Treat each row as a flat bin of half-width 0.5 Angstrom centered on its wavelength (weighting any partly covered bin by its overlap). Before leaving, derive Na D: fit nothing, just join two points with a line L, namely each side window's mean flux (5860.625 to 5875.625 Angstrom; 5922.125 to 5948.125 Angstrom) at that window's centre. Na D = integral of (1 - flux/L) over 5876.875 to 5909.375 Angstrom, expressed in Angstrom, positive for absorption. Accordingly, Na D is 1.9 Angstrom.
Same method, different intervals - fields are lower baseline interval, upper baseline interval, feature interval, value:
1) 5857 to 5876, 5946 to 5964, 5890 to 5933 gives 3.4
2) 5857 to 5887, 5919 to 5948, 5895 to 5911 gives 1.1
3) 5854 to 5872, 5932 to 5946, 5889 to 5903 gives 1.6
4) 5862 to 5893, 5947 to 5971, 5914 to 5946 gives 1.2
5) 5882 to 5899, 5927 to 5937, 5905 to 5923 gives 0.0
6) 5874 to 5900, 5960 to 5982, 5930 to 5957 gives -0.6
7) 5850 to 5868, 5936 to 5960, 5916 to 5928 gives 1.3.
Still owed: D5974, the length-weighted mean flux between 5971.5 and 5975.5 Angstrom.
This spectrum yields 12.6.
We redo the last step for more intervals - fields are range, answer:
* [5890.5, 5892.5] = 10.9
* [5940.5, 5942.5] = 11.6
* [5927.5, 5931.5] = 11.7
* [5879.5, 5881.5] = 14.1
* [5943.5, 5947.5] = 14.9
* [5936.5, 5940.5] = 12.2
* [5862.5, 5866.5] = 13.1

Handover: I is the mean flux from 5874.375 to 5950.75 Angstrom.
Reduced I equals 11.7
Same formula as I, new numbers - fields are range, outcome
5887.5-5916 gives 11.2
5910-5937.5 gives 11.7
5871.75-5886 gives 12.3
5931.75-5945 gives 12.6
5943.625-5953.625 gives 12.8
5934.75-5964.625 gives 12.8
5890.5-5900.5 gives 10.8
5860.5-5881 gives 12.2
